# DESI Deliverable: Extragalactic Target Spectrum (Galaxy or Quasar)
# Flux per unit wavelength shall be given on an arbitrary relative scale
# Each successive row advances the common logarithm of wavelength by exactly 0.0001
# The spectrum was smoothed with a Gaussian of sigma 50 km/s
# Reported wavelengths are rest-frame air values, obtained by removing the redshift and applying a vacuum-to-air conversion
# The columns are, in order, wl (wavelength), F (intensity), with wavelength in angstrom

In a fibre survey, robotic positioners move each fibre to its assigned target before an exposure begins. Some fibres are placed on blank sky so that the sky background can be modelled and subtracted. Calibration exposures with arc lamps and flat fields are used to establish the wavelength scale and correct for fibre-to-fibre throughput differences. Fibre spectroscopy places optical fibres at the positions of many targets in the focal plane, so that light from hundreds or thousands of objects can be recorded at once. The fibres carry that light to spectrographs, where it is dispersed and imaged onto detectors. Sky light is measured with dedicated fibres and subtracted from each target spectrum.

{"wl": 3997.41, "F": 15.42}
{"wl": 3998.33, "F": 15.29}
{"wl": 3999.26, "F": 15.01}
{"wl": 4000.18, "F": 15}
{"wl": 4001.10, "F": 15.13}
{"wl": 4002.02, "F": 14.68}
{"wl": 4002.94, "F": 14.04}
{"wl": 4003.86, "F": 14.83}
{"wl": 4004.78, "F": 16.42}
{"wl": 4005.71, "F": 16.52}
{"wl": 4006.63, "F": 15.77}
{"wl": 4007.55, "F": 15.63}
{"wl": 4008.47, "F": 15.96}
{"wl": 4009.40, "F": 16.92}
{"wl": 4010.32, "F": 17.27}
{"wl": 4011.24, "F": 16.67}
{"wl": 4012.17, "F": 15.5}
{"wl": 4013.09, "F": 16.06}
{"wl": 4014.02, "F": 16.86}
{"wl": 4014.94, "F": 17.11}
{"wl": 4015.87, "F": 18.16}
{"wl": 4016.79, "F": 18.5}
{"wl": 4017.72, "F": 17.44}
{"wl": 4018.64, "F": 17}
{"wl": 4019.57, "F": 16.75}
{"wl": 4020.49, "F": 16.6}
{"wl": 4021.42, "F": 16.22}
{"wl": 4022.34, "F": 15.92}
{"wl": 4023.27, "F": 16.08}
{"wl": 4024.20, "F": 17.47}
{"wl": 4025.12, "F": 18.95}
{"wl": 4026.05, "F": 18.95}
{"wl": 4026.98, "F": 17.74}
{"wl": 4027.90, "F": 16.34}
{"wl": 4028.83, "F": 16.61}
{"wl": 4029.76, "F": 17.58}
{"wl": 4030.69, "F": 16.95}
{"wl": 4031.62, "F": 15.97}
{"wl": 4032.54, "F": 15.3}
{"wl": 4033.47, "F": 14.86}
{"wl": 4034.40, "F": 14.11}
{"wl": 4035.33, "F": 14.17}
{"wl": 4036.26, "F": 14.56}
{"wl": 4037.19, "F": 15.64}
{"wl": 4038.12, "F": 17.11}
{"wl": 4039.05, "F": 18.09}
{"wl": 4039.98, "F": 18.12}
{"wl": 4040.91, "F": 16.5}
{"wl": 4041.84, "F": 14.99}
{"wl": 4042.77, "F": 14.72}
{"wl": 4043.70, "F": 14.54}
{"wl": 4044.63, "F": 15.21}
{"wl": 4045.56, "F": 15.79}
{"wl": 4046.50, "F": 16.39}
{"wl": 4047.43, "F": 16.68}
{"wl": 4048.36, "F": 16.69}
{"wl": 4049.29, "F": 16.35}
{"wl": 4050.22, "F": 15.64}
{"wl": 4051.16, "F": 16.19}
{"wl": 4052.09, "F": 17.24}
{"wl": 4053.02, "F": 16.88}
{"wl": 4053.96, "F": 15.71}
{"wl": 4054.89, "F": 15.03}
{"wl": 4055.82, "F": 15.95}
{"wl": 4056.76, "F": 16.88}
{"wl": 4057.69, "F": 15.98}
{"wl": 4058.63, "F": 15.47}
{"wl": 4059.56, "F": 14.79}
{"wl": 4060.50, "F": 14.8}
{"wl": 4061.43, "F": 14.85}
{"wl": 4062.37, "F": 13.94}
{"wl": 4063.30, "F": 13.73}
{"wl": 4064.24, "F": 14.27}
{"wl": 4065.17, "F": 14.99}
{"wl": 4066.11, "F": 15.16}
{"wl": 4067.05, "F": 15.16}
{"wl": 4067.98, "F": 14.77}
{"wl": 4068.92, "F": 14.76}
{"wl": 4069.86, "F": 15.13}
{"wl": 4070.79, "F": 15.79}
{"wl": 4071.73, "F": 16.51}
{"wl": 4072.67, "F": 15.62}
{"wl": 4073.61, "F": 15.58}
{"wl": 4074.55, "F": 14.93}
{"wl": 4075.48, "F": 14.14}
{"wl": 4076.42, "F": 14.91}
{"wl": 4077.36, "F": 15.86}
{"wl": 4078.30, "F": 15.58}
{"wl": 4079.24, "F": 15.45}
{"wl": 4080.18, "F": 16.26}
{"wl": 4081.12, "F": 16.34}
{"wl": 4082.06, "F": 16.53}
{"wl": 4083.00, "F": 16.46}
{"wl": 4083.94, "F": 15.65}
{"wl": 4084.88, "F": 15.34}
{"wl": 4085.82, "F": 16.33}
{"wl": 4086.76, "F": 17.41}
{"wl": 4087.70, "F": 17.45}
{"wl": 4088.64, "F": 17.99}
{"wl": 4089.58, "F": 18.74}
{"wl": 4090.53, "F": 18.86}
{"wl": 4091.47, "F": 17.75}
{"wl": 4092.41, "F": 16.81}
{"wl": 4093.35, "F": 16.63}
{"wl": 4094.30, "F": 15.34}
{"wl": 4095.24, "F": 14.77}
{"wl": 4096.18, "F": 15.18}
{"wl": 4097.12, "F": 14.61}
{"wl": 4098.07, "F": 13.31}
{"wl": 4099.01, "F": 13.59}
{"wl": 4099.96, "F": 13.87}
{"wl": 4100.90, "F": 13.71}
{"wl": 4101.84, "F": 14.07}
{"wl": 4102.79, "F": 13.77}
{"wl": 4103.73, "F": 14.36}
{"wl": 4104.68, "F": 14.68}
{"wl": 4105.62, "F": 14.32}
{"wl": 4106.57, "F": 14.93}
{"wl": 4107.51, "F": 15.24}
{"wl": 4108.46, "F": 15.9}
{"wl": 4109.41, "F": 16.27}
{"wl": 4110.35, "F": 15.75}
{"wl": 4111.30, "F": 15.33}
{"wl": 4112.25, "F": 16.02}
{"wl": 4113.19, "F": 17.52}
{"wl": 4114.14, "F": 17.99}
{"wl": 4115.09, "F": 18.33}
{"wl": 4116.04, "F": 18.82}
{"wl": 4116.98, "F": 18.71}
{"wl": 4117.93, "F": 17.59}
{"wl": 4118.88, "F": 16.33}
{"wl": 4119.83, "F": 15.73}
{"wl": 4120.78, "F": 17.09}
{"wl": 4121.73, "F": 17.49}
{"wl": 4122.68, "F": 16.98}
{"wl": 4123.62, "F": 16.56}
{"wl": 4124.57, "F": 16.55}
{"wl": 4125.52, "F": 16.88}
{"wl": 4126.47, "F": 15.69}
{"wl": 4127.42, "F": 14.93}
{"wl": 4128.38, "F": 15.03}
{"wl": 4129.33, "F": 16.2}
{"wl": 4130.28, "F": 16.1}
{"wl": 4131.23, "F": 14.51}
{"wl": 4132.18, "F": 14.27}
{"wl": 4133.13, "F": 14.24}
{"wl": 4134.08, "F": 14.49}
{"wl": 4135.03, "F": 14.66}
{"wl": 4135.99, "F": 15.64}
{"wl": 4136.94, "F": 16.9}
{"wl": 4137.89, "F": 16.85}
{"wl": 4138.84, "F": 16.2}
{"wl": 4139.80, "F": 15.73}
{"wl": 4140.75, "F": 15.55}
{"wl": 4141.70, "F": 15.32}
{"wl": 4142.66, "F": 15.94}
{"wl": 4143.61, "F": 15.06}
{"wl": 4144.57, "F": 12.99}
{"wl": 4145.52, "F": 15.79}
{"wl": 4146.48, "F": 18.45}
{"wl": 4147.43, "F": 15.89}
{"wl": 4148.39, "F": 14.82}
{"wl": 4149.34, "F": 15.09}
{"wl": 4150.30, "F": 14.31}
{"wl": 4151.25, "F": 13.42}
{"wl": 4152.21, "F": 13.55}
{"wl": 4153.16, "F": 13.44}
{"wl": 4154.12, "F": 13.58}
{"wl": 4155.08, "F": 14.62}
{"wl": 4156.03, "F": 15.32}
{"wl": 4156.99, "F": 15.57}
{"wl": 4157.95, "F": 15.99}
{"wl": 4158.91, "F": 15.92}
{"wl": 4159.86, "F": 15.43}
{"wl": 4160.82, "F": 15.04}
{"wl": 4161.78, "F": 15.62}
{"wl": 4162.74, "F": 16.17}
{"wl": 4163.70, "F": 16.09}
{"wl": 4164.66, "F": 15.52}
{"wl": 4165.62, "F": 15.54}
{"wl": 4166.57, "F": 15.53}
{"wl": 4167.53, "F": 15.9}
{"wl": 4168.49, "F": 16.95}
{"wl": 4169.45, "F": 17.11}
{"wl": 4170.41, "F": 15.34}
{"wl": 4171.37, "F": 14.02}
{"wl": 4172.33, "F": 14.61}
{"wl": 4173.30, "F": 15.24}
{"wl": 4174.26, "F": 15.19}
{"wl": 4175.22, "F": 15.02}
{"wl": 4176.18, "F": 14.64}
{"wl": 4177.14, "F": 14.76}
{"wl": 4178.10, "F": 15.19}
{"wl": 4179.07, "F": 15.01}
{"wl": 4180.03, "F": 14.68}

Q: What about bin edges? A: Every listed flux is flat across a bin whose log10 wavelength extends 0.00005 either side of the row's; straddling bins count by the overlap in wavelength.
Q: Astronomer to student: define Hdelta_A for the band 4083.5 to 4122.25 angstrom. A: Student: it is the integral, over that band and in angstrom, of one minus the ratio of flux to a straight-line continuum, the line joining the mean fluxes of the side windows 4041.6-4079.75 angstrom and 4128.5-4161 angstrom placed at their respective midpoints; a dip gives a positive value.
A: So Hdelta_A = -1.9 angstrom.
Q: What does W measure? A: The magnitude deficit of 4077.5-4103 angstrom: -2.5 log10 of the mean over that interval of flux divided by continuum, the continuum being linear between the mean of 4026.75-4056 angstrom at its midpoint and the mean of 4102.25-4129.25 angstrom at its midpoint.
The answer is 0.02 mag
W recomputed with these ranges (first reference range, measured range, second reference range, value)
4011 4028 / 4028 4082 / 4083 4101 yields 0.06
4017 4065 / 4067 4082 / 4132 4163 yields 0.02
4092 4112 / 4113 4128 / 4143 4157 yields -0.15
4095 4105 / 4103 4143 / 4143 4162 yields -0.11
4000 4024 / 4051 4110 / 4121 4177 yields 0.02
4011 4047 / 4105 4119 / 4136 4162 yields -0.06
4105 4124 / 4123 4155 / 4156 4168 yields 0.06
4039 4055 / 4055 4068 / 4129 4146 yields 0.07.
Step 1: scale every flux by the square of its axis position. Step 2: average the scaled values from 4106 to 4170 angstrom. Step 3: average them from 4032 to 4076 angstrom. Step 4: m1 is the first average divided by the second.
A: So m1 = 1.06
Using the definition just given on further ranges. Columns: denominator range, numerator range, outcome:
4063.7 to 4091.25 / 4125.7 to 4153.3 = 0.99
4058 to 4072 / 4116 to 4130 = 1.15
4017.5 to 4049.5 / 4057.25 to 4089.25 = 0.97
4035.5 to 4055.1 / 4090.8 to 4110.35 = 0.96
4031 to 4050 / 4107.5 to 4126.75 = 1.11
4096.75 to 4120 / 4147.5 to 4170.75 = 1.00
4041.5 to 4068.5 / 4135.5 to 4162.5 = 1.03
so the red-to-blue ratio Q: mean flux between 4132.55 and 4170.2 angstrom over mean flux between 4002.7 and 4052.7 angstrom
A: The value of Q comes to 0.9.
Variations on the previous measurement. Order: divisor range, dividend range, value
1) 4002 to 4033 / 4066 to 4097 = 0.96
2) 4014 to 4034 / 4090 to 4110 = 0.89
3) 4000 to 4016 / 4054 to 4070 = 0.94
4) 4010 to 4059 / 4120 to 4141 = 0.97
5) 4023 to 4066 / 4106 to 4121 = 1.05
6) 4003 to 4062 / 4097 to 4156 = 0.95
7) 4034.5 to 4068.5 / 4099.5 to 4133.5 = 1.02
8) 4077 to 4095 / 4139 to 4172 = 0.92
